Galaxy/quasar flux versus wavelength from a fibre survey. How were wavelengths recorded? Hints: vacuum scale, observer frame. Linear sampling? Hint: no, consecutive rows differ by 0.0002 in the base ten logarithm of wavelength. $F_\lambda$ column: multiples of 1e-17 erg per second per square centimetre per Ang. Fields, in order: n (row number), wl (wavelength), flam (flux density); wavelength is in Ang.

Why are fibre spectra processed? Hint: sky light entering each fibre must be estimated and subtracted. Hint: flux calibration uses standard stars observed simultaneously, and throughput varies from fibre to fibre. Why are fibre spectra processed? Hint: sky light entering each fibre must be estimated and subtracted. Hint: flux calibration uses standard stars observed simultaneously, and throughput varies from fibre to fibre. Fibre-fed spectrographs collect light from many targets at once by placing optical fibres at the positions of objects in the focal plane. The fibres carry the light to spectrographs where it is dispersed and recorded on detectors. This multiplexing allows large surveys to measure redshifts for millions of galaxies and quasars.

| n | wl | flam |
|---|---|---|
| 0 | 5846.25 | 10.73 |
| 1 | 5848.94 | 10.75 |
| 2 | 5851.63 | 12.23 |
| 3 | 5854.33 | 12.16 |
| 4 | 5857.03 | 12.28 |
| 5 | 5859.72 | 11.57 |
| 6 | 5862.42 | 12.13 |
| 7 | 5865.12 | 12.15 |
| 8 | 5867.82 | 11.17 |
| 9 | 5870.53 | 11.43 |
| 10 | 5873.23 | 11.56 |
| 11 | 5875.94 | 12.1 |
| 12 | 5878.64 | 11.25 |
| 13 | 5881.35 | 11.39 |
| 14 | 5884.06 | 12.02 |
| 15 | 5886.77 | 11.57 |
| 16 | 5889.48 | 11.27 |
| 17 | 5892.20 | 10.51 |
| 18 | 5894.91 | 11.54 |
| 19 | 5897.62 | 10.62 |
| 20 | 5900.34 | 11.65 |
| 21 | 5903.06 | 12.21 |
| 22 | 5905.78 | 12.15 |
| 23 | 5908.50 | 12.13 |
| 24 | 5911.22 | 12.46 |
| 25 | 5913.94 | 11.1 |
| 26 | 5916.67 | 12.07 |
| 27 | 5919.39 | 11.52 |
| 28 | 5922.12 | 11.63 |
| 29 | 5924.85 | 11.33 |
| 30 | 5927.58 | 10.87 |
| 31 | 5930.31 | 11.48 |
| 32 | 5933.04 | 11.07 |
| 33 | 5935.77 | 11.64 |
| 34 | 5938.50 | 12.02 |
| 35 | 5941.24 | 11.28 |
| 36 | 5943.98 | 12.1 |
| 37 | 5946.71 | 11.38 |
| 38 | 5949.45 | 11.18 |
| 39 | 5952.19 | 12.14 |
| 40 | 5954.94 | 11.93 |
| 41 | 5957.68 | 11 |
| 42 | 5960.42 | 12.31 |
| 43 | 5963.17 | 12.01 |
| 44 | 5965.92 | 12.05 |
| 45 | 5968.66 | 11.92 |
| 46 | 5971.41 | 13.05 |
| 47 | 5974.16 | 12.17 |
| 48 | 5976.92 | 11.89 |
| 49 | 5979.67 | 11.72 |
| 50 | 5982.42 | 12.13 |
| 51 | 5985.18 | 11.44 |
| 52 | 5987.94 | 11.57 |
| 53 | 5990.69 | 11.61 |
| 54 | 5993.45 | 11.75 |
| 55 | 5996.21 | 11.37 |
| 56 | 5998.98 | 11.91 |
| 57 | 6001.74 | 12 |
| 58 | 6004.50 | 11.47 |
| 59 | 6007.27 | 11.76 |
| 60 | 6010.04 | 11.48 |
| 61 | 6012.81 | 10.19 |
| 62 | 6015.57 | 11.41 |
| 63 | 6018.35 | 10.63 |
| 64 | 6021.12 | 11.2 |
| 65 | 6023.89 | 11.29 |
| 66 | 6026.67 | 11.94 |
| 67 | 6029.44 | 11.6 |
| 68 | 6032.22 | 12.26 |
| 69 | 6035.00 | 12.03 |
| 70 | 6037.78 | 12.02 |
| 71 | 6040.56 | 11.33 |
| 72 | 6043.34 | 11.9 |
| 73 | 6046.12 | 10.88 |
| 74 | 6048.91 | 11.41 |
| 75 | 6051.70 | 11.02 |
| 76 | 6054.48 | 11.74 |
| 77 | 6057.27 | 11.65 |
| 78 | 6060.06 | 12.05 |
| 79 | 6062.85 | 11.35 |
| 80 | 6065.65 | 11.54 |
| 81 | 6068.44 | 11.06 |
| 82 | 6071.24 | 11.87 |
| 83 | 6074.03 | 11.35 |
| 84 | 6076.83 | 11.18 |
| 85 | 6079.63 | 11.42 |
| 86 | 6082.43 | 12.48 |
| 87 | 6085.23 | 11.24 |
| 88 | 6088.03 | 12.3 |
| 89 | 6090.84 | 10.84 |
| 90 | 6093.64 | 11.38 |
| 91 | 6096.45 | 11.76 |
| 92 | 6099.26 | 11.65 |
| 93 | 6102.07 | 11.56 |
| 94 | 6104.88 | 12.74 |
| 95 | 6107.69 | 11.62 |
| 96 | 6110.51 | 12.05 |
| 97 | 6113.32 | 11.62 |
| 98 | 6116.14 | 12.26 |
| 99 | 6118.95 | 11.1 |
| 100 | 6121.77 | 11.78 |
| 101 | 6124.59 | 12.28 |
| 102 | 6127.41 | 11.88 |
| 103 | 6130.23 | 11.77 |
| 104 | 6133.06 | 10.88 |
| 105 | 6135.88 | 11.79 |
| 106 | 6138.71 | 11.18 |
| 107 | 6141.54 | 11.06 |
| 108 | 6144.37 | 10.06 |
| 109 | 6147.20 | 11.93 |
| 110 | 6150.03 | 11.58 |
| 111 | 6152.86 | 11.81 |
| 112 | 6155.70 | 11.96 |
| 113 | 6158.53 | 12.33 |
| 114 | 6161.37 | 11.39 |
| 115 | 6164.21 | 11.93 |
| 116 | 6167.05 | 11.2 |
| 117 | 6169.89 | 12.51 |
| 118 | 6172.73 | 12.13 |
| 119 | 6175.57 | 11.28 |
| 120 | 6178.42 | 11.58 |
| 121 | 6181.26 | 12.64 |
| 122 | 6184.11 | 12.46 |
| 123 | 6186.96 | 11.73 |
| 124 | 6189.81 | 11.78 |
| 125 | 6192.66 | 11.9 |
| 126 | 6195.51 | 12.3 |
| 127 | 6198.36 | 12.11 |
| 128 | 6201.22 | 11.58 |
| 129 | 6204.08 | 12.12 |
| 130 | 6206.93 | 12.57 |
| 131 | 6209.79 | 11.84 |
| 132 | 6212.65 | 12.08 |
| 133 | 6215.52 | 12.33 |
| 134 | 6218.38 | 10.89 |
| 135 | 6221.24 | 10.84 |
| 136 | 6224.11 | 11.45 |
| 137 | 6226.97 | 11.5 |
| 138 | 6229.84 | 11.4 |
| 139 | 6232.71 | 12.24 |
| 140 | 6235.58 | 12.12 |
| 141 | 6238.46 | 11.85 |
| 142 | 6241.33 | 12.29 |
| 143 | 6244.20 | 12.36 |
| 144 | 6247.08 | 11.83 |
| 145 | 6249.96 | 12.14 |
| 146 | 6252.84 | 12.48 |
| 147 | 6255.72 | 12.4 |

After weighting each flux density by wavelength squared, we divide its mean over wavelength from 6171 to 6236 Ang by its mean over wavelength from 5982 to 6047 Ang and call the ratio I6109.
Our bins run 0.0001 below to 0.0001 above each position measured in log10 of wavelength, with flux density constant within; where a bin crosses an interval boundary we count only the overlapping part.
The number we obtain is 1.1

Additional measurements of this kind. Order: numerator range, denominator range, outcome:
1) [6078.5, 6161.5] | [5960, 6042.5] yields 1.04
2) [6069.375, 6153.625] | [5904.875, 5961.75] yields 1.06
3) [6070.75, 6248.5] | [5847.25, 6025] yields 1.09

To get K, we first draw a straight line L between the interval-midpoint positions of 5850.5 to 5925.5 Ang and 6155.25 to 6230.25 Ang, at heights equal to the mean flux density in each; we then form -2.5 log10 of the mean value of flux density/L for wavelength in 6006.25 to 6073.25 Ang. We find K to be 0.03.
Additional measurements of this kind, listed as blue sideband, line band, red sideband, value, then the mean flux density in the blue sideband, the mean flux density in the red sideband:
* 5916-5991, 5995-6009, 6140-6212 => 0.006 mag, 11.7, 11.8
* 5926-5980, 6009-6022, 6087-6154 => 0.071 mag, 11.8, 11.6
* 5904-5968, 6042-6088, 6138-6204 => 0.019 mag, 11.7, 11.8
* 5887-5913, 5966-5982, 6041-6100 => -0.053 mag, 11.6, 11.5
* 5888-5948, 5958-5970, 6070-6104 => -0.039 mag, 11.5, 11.6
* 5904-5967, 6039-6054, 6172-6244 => 0.040 mag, 11.7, 11.9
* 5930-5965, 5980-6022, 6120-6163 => 0.016 mag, 11.7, 11.6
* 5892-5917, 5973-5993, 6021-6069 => -0.014 mag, 11.7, 11.6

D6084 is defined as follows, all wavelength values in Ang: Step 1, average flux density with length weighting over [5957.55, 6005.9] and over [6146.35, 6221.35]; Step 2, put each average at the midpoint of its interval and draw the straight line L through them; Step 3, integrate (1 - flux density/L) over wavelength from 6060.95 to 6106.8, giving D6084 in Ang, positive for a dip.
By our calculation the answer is 1.1 Ang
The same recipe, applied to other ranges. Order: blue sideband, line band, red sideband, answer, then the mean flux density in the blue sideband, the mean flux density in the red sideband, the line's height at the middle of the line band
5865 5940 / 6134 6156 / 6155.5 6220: 0.9 Ang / 11.6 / 11.9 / 11.9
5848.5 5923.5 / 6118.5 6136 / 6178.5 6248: 0.3 Ang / 11.7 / 11.9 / 11.9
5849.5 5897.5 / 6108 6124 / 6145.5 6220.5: 0.1 Ang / 11.6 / 11.9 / 11.8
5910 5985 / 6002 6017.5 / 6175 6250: 0.6 Ang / 11.8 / 11.9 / 11.8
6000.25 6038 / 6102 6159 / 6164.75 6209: 0.8 Ang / 11.5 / 12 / 11.8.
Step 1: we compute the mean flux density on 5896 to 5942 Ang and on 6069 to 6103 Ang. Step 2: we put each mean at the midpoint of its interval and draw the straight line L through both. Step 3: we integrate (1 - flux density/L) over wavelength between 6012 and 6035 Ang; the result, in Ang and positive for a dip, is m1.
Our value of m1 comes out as 0.4 Ang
